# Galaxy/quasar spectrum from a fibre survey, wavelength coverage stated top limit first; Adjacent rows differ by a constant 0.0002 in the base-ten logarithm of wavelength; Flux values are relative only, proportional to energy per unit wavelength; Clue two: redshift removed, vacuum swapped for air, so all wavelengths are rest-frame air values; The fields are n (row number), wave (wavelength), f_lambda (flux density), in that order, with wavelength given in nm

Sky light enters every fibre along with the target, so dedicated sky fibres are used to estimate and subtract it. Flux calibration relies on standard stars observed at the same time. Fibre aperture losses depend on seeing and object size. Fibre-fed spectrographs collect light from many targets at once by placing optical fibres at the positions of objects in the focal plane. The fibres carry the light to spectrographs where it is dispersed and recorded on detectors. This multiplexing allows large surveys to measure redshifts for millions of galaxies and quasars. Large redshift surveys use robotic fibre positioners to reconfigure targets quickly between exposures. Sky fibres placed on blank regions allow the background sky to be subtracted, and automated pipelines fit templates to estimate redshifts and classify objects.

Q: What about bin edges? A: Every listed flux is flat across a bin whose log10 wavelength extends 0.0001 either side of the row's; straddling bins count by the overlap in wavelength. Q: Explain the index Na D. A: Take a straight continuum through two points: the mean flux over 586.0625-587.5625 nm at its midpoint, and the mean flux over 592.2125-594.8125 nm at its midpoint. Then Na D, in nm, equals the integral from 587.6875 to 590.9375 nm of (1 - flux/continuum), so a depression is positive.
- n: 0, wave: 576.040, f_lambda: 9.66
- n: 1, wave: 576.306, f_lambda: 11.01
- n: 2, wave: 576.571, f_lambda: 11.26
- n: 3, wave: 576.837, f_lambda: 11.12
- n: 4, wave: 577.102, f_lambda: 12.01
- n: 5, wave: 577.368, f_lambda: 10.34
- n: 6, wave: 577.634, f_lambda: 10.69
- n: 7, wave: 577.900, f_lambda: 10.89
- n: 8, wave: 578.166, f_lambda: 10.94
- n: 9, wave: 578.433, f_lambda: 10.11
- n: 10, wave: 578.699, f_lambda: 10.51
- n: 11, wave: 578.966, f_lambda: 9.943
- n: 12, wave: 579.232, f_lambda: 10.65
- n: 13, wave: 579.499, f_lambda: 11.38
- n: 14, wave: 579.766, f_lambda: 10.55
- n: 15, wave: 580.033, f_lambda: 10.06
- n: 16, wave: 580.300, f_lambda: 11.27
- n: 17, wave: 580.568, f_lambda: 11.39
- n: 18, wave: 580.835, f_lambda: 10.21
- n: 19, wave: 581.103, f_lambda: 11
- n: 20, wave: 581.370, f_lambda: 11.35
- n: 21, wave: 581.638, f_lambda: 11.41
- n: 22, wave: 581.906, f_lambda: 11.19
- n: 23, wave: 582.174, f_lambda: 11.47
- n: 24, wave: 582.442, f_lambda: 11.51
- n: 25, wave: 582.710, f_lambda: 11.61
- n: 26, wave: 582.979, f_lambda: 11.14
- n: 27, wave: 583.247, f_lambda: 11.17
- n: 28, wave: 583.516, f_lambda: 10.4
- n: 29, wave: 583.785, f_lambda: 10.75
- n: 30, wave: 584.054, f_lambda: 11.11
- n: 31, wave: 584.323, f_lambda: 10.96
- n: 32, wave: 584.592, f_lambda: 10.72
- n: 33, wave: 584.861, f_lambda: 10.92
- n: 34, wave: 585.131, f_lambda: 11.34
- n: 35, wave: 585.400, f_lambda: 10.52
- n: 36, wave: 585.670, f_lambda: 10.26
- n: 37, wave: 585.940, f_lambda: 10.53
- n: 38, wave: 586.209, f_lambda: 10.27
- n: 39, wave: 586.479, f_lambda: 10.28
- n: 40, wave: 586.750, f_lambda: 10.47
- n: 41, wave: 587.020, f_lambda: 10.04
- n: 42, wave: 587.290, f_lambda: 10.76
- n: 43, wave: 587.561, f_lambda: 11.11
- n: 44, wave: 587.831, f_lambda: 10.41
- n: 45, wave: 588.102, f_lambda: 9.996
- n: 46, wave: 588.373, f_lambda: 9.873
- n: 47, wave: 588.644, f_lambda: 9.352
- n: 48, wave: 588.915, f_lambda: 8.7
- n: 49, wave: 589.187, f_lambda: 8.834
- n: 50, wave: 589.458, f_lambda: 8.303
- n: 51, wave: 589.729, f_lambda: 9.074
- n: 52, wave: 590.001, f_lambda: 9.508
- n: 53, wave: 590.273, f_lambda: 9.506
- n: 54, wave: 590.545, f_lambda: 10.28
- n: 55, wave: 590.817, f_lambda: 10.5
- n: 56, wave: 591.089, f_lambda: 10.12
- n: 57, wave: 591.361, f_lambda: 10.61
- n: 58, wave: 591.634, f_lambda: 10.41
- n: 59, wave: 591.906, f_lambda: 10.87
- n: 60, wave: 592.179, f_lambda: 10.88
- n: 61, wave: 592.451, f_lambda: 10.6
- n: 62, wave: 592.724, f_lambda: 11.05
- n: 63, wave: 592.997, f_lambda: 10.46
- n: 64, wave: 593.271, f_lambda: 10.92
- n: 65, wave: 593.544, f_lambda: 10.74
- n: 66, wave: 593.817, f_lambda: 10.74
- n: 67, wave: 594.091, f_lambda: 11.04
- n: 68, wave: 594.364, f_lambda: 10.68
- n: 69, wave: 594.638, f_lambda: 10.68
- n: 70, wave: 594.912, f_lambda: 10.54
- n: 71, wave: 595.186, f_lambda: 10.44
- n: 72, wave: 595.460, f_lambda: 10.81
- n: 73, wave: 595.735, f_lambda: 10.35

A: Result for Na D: 0.32 nm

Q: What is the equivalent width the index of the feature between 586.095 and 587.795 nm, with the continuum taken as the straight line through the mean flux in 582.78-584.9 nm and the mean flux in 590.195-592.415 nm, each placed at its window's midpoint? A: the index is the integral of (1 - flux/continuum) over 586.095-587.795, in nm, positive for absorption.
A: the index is 0.04 nm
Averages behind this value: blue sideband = 10.9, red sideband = 10.4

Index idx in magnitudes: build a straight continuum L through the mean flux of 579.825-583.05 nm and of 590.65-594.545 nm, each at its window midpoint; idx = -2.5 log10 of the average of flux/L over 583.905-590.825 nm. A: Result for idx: 0.08 mag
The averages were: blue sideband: 11.1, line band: 10.1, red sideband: 10.7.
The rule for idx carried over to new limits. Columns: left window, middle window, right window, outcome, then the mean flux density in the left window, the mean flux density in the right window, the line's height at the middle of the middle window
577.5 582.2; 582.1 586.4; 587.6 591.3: -0.06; 10.8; 9.64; 10.3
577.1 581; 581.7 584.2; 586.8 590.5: -0.09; 10.7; 9.68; 10.3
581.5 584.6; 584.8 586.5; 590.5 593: 0.04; 11.1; 10.6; 11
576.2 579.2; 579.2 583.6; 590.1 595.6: -0.03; 10.8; 10.6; 10.7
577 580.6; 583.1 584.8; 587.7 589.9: -0.09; 10.7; 9.32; 10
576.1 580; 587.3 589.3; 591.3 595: 0.10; 10.8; 10.7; 10.7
